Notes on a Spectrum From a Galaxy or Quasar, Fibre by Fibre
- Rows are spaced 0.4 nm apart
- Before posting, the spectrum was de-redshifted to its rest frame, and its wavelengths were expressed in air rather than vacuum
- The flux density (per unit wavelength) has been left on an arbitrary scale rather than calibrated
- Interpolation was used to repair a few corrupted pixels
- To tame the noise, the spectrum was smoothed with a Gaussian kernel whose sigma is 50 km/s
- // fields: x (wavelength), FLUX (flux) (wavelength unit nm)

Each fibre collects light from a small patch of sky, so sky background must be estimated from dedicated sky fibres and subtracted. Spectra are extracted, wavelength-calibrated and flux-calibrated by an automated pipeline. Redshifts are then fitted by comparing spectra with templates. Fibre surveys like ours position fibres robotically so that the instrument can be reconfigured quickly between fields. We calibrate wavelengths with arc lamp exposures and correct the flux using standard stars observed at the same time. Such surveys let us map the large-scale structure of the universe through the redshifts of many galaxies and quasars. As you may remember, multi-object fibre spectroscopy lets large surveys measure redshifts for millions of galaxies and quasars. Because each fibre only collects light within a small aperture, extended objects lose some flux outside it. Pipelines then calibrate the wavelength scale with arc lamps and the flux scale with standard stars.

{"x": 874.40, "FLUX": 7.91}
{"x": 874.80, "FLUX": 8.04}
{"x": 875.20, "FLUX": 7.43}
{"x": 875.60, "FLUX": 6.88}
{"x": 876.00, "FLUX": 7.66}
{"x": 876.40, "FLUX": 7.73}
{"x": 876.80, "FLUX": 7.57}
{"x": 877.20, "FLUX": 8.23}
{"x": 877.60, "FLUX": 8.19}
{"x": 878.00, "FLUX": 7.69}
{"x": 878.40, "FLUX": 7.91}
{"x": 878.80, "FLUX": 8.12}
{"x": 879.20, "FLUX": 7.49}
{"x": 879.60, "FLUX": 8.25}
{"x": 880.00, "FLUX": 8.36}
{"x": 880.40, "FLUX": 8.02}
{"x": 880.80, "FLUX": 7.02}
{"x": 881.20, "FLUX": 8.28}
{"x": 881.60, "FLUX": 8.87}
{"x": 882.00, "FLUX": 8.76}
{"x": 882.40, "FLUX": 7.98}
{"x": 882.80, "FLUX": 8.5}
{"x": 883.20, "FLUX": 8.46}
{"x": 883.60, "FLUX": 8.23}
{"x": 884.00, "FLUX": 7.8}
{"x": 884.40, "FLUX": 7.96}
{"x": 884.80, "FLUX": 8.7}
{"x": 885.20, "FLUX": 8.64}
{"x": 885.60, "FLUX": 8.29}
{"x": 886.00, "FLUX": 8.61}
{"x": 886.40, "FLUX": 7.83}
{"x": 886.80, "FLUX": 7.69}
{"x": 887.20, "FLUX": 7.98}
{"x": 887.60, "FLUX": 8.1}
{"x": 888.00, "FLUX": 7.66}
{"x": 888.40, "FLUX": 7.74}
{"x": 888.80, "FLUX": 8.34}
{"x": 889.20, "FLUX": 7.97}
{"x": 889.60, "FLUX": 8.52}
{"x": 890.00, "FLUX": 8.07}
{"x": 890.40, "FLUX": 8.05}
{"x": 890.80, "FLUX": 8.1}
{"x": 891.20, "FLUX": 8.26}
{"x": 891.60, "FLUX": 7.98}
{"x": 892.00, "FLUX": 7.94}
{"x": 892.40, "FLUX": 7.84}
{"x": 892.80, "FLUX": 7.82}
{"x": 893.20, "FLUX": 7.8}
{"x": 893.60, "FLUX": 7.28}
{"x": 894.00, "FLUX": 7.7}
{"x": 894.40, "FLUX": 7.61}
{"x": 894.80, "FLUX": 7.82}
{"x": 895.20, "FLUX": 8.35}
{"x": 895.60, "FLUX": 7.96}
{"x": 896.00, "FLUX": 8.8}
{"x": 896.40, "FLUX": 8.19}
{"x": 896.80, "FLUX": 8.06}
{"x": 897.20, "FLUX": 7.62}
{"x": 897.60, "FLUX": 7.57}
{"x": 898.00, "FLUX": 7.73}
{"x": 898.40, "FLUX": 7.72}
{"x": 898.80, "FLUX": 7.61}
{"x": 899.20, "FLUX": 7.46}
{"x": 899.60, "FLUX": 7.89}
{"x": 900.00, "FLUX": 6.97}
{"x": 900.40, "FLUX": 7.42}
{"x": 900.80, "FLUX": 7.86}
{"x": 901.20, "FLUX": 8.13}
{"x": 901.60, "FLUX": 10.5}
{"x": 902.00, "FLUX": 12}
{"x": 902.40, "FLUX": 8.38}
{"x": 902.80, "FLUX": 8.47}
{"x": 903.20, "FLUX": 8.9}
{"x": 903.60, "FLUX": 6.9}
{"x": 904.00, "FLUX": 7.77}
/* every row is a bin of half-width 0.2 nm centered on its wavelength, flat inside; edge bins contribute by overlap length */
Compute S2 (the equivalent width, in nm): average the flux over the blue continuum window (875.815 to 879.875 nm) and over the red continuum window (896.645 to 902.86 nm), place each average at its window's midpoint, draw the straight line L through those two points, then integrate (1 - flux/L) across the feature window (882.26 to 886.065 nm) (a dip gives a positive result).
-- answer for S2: -0.16 nm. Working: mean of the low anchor 7.89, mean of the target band 8.31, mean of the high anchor 8.21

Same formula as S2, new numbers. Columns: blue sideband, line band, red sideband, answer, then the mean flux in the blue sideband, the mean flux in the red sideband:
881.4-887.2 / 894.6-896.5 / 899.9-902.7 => 0.090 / 8.3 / 8.81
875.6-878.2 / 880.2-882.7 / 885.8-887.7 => -0.087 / 7.77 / 8.04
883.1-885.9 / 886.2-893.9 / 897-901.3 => 0.097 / 8.3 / 7.62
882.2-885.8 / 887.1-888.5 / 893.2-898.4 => 0.049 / 8.28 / 7.88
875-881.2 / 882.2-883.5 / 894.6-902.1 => -0.072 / 7.79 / 8.14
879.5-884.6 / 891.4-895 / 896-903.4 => 0.211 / 8.19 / 8.26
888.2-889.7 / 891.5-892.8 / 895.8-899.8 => 0.020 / 8.12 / 7.87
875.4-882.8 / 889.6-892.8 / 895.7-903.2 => 0.033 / 7.96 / 8.26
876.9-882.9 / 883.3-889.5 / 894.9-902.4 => 0.016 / 8.1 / 8.21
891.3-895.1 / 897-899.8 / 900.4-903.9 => 0.235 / 7.78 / 8.78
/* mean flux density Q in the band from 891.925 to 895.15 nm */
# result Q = 7.75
